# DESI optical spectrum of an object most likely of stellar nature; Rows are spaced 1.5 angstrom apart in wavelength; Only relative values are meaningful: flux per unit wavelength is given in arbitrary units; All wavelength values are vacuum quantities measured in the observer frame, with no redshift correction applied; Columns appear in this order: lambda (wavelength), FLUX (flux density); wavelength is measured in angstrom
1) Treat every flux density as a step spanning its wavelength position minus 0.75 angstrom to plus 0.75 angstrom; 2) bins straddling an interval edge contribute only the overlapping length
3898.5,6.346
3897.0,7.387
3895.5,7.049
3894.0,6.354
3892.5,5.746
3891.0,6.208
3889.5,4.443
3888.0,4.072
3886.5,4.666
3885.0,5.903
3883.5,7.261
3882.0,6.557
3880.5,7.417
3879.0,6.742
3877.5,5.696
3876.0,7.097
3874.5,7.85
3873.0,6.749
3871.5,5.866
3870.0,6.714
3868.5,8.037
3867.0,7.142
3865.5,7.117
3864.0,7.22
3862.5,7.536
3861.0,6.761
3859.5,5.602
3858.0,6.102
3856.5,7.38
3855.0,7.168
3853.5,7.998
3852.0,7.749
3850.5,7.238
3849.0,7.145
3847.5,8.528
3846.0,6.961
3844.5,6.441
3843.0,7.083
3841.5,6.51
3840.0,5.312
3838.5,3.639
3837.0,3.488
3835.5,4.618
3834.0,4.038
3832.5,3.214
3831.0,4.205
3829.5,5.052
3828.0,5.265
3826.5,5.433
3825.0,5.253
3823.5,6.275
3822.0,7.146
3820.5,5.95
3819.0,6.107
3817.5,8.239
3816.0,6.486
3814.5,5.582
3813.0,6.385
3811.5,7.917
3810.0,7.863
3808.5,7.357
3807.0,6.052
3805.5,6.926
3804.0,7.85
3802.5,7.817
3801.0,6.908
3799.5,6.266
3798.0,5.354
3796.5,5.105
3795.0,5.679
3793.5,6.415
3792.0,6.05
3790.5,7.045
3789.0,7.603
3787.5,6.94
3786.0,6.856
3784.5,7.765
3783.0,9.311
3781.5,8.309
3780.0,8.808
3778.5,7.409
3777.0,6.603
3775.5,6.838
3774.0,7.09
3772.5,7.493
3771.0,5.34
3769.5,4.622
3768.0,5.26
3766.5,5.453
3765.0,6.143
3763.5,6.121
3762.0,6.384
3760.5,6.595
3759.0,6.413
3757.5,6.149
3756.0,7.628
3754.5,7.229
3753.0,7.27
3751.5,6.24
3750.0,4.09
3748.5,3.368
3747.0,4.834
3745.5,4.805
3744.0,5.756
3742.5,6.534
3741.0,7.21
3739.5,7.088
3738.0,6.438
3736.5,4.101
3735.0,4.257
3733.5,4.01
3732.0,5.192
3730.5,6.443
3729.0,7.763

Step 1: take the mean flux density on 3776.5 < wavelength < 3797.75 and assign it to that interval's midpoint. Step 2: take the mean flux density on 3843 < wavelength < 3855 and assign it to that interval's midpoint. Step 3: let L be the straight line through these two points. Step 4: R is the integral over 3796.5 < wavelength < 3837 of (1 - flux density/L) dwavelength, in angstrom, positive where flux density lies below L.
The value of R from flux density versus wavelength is 6.5 angstrom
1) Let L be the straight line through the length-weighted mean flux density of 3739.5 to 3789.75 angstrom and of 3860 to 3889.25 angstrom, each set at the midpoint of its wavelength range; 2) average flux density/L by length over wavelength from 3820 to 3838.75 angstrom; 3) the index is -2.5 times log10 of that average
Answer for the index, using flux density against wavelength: 0.315 mag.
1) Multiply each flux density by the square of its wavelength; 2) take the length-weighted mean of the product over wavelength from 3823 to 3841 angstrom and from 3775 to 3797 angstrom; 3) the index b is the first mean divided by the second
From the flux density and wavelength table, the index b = 0.67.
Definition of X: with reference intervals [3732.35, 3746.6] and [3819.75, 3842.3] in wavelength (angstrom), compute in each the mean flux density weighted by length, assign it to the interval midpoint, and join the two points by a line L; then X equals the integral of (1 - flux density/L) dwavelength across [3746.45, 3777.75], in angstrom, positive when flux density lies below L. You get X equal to -3.73 angstrom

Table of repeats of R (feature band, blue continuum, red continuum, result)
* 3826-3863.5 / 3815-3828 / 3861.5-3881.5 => 3.45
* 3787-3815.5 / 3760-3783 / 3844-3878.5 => 0.42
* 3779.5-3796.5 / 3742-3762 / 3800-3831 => -2.61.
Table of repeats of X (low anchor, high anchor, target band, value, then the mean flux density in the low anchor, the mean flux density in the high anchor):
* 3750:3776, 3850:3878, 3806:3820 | -0.5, 6.3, 7.01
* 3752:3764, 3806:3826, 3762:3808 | -0.2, 6.73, 6.65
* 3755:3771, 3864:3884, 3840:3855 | -1.0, 6.06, 6.95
